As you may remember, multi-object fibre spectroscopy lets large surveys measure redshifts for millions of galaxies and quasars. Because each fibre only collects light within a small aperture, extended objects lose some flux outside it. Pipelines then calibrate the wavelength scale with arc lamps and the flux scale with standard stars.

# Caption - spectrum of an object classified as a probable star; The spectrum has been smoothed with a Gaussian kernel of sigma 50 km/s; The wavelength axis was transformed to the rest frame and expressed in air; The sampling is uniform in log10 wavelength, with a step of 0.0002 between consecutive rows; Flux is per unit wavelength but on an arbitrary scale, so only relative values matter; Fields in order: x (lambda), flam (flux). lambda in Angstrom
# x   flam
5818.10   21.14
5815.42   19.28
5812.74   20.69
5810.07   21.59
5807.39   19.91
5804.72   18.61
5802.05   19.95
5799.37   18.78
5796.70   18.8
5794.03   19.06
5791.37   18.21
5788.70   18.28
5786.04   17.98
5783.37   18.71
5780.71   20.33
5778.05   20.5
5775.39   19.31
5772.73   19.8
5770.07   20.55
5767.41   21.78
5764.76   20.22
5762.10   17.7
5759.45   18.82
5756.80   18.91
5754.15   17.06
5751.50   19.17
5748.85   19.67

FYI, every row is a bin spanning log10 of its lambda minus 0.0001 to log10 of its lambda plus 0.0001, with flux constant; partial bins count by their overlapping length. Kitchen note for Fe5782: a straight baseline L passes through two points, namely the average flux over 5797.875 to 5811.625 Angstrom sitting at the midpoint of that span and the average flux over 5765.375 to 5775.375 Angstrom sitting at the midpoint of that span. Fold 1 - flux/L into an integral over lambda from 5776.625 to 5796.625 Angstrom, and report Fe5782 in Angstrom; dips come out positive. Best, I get 1.1 Angstrom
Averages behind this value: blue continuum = 20.5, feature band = 19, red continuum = 19.8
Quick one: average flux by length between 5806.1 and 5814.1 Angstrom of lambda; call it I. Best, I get 20.7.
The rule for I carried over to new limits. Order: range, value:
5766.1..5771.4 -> 21.1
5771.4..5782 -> 20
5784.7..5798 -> 18.5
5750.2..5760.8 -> 18.5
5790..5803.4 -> 19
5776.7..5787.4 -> 19.4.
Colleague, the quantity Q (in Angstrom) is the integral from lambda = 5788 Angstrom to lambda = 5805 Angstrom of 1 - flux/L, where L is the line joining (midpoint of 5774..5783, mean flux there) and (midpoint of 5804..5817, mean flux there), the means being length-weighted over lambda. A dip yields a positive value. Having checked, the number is 1.0 Angstrom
